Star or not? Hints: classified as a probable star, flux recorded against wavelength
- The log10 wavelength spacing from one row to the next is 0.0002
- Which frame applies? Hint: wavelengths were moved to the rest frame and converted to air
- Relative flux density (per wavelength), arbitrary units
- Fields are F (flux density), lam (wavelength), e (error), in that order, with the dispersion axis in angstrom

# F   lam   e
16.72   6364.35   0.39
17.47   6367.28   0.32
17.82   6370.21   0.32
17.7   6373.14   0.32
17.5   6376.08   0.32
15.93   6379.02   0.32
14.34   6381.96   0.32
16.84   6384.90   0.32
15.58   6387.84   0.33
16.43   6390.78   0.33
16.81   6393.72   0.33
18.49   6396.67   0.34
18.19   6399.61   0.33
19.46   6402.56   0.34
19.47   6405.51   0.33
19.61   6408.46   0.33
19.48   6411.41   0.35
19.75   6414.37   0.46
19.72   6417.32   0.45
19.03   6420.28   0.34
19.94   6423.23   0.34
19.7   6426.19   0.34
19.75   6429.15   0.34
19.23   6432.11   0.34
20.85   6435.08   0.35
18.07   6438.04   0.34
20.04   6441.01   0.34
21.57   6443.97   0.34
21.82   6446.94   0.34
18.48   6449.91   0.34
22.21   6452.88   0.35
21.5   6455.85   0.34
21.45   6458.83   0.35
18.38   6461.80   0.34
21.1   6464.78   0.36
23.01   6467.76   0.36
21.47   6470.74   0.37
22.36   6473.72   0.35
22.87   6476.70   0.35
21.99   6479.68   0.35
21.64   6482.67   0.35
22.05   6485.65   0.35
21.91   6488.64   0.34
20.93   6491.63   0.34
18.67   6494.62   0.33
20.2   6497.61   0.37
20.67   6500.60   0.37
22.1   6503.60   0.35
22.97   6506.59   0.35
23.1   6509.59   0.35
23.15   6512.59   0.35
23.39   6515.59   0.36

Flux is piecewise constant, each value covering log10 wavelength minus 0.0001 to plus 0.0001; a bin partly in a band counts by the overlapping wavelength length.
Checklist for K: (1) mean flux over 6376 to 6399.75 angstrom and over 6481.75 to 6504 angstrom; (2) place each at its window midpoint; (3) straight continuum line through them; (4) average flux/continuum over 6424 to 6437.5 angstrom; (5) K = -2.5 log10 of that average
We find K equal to -0.080 mag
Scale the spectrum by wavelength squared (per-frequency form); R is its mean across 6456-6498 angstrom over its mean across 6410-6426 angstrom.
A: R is 1.11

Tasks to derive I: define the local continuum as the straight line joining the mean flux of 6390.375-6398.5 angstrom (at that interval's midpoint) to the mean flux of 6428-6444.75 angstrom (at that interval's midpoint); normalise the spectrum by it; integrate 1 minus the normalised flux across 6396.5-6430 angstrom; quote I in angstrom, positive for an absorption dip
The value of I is -1.7 angstrom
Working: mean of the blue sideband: 17.4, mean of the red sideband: 19.9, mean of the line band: 19.4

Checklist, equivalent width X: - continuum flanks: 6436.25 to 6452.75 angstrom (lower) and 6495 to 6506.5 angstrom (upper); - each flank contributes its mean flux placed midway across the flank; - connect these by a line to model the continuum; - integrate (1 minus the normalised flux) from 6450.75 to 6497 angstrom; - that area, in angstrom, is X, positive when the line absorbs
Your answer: -1.7 angstrom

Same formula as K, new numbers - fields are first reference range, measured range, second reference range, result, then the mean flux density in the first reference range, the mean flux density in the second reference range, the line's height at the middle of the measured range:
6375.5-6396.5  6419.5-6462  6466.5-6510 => -0.06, 16.3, 21.7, 19.2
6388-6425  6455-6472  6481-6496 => -0.04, 18.8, 21.1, 20.4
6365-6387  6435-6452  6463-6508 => -0.02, 16.8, 21.6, 19.7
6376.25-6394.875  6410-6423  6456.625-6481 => -0.08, 16.1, 21.6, 18.1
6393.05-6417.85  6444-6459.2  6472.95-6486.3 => -0.01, 19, 22.2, 21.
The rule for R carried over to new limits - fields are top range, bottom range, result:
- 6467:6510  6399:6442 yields 1.13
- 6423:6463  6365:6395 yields 1.24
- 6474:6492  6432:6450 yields 1.10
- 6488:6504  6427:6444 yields 1.06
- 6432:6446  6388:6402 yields 1.17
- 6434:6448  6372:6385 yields 1.27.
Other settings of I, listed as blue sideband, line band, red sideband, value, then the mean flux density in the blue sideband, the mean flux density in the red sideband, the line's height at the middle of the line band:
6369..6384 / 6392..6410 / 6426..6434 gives -0.65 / 16.6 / 19.6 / 18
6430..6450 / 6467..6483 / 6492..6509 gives -1.23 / 20.1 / 21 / 20.6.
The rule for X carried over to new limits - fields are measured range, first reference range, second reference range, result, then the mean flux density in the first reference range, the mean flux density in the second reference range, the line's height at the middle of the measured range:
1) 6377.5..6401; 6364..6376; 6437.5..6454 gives 2.2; 17.5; 20.5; 18.3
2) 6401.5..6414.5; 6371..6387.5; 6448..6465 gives -1.1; 16.5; 20.5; 18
